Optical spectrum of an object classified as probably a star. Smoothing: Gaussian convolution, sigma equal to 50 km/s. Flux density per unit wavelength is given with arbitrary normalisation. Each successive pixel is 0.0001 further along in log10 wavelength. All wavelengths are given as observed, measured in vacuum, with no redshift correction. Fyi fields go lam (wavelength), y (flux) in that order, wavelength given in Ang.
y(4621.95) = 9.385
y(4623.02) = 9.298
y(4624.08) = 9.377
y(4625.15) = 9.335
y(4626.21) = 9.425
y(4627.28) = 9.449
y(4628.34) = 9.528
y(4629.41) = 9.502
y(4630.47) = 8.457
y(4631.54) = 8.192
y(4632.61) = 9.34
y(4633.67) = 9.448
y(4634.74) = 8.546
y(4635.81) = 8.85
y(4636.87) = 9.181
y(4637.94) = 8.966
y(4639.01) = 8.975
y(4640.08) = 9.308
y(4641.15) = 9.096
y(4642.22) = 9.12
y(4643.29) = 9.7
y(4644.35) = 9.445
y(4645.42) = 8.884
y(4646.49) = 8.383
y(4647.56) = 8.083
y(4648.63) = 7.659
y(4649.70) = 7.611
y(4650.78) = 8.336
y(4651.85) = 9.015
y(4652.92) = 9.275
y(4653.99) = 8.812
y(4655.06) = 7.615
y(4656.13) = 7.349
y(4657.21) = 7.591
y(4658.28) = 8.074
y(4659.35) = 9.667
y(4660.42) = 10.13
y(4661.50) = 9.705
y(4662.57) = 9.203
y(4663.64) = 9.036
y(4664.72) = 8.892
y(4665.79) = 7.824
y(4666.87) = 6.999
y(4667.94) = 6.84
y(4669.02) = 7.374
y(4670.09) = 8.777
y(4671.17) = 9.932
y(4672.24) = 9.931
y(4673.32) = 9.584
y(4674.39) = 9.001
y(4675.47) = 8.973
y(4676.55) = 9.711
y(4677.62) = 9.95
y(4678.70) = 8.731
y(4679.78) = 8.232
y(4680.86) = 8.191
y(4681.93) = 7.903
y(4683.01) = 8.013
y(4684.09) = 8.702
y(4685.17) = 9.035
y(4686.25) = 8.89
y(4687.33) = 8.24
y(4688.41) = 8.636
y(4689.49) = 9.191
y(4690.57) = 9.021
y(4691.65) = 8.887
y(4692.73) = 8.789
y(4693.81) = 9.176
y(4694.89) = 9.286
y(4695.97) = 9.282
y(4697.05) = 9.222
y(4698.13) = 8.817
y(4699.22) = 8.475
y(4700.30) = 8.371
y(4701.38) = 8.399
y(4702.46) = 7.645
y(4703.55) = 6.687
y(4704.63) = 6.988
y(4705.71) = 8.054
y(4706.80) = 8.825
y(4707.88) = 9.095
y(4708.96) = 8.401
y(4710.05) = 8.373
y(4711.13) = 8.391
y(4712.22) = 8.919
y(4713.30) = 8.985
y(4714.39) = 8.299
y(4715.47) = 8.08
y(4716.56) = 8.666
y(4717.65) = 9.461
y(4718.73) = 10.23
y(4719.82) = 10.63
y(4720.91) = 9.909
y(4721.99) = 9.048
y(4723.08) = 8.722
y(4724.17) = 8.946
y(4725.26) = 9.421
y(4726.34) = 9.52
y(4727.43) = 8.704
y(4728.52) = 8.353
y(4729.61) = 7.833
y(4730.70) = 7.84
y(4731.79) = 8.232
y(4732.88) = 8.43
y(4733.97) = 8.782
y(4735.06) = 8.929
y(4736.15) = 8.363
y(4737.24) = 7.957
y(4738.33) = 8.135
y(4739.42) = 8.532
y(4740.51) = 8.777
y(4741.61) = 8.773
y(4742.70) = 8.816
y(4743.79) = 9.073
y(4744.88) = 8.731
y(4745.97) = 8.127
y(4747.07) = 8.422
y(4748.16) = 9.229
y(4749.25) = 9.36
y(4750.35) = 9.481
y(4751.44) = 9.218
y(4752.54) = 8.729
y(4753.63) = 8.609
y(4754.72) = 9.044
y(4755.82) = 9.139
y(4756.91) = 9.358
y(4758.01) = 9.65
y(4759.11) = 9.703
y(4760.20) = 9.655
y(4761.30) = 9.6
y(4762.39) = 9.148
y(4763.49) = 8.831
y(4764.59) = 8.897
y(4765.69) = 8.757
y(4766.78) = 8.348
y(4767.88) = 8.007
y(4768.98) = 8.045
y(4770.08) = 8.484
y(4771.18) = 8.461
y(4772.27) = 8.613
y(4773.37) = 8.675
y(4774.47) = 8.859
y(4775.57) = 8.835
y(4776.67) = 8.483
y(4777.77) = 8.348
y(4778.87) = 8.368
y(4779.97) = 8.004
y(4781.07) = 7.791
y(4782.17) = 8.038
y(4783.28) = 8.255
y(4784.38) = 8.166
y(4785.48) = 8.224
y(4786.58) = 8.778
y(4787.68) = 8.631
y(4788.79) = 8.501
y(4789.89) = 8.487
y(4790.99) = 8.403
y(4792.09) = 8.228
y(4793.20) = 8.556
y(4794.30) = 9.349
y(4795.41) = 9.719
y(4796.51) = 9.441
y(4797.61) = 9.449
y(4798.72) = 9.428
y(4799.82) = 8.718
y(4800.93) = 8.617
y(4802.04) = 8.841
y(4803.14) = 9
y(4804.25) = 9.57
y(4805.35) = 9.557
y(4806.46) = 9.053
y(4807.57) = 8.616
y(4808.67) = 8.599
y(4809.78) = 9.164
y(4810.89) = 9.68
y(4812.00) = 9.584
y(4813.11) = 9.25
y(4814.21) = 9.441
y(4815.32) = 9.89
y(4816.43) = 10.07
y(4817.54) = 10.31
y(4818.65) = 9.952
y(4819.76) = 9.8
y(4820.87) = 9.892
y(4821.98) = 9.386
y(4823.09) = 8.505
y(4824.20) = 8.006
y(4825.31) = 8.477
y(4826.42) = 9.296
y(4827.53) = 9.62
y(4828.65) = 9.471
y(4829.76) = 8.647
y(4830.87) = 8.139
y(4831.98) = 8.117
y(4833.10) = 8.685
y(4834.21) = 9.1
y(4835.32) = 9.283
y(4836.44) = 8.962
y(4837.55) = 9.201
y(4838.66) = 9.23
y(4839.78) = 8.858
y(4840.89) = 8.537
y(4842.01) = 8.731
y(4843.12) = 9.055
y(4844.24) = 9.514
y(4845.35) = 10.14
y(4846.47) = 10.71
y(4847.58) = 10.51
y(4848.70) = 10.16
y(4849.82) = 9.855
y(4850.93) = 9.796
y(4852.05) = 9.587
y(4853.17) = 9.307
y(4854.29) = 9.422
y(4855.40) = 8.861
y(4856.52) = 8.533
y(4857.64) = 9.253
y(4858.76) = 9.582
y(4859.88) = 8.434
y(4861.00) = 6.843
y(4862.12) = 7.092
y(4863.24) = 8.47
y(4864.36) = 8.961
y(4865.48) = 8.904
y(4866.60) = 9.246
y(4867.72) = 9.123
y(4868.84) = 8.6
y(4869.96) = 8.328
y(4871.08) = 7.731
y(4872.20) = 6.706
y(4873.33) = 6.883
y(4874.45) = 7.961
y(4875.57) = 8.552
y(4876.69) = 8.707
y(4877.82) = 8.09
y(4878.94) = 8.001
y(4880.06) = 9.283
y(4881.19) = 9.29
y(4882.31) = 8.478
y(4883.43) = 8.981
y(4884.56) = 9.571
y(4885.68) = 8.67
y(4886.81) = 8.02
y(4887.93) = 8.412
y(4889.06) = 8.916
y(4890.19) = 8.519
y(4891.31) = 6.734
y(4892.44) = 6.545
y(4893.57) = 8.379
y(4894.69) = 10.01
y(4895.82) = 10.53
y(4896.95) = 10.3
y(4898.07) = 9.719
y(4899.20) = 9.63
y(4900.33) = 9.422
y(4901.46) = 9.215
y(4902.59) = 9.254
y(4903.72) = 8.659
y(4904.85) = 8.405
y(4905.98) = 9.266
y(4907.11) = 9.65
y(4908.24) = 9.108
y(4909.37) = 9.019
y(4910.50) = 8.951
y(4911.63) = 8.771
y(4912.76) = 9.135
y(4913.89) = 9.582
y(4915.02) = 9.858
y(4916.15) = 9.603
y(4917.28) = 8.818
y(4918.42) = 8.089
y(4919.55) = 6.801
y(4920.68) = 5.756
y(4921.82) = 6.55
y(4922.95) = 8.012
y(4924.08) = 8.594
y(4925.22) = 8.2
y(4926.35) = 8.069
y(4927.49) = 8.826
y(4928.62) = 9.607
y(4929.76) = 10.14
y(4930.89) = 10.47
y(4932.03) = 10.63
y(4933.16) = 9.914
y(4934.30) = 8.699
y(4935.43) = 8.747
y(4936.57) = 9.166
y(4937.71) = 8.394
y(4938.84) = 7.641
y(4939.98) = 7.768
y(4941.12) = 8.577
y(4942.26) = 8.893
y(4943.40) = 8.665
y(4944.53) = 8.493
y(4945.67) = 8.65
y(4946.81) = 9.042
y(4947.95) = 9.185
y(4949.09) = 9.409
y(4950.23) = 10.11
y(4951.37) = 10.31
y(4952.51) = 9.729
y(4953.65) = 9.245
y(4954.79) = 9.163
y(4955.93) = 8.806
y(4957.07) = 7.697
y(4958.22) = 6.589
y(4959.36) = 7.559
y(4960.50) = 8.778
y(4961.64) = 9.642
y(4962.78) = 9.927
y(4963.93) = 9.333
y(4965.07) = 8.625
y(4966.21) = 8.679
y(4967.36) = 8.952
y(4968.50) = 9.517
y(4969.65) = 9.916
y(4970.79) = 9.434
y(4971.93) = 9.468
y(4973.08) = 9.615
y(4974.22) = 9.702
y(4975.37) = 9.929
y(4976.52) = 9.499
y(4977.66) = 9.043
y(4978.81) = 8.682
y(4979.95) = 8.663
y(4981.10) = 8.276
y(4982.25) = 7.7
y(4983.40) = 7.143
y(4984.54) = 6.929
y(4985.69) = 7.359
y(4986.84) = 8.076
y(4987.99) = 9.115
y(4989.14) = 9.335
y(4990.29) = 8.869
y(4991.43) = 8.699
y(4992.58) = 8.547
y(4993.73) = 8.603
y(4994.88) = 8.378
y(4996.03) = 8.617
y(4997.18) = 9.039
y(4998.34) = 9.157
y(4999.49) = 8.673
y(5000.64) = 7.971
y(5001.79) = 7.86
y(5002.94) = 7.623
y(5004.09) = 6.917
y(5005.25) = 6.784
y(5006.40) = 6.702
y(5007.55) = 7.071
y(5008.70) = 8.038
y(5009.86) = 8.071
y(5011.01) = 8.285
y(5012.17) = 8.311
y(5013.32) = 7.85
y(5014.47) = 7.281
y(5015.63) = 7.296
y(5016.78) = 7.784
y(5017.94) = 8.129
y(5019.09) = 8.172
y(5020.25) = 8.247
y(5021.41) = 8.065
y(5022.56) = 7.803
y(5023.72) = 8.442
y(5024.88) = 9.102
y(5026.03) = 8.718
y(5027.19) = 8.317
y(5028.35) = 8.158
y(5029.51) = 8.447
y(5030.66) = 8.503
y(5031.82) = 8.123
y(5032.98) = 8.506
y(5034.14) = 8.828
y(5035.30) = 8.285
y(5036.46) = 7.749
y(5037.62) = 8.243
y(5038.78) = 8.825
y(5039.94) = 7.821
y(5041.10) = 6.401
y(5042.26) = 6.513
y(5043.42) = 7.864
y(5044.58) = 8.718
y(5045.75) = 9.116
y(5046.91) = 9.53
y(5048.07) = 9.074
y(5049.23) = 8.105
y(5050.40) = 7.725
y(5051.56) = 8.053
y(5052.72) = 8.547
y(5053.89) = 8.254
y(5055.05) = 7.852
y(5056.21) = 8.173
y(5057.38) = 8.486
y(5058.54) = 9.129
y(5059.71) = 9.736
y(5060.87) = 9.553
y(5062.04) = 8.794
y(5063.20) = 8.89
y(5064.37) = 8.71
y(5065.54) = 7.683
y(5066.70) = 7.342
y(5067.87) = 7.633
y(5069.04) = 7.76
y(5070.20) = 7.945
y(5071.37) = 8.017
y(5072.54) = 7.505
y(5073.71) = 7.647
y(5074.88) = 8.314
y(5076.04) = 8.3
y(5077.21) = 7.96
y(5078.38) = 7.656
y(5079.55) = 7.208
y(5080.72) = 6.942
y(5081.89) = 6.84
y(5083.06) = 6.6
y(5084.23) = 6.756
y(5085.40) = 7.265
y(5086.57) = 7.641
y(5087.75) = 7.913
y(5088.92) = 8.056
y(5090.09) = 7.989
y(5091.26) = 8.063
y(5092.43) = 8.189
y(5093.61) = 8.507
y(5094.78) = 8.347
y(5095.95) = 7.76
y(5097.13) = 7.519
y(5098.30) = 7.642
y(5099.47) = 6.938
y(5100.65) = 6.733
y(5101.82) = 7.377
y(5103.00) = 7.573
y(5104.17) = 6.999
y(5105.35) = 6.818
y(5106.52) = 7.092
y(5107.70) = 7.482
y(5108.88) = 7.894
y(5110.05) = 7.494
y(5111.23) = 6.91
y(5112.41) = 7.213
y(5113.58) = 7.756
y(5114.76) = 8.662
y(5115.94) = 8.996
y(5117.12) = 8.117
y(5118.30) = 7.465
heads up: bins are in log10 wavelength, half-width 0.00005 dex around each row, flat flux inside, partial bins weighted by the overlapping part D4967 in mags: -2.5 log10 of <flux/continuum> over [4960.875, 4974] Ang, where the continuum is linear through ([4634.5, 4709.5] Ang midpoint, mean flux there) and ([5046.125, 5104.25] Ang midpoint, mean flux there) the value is -0.153 mag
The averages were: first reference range 8.67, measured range 9.38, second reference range 7.96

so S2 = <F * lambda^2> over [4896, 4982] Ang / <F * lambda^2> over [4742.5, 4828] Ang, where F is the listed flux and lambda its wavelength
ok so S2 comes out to 1.1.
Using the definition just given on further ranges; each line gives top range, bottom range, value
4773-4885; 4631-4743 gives 1.09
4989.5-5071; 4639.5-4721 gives 1.09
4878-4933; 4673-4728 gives 1.10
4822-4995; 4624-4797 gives 1.10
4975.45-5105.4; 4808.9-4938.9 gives 0.97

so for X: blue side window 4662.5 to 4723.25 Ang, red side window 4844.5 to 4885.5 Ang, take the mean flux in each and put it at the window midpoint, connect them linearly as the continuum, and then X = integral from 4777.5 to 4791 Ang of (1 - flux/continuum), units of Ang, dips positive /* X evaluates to 0.7 Ang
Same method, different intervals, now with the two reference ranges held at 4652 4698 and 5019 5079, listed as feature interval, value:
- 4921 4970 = -2.86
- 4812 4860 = -4.28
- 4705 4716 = 0.24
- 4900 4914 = -1.07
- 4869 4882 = 0.50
